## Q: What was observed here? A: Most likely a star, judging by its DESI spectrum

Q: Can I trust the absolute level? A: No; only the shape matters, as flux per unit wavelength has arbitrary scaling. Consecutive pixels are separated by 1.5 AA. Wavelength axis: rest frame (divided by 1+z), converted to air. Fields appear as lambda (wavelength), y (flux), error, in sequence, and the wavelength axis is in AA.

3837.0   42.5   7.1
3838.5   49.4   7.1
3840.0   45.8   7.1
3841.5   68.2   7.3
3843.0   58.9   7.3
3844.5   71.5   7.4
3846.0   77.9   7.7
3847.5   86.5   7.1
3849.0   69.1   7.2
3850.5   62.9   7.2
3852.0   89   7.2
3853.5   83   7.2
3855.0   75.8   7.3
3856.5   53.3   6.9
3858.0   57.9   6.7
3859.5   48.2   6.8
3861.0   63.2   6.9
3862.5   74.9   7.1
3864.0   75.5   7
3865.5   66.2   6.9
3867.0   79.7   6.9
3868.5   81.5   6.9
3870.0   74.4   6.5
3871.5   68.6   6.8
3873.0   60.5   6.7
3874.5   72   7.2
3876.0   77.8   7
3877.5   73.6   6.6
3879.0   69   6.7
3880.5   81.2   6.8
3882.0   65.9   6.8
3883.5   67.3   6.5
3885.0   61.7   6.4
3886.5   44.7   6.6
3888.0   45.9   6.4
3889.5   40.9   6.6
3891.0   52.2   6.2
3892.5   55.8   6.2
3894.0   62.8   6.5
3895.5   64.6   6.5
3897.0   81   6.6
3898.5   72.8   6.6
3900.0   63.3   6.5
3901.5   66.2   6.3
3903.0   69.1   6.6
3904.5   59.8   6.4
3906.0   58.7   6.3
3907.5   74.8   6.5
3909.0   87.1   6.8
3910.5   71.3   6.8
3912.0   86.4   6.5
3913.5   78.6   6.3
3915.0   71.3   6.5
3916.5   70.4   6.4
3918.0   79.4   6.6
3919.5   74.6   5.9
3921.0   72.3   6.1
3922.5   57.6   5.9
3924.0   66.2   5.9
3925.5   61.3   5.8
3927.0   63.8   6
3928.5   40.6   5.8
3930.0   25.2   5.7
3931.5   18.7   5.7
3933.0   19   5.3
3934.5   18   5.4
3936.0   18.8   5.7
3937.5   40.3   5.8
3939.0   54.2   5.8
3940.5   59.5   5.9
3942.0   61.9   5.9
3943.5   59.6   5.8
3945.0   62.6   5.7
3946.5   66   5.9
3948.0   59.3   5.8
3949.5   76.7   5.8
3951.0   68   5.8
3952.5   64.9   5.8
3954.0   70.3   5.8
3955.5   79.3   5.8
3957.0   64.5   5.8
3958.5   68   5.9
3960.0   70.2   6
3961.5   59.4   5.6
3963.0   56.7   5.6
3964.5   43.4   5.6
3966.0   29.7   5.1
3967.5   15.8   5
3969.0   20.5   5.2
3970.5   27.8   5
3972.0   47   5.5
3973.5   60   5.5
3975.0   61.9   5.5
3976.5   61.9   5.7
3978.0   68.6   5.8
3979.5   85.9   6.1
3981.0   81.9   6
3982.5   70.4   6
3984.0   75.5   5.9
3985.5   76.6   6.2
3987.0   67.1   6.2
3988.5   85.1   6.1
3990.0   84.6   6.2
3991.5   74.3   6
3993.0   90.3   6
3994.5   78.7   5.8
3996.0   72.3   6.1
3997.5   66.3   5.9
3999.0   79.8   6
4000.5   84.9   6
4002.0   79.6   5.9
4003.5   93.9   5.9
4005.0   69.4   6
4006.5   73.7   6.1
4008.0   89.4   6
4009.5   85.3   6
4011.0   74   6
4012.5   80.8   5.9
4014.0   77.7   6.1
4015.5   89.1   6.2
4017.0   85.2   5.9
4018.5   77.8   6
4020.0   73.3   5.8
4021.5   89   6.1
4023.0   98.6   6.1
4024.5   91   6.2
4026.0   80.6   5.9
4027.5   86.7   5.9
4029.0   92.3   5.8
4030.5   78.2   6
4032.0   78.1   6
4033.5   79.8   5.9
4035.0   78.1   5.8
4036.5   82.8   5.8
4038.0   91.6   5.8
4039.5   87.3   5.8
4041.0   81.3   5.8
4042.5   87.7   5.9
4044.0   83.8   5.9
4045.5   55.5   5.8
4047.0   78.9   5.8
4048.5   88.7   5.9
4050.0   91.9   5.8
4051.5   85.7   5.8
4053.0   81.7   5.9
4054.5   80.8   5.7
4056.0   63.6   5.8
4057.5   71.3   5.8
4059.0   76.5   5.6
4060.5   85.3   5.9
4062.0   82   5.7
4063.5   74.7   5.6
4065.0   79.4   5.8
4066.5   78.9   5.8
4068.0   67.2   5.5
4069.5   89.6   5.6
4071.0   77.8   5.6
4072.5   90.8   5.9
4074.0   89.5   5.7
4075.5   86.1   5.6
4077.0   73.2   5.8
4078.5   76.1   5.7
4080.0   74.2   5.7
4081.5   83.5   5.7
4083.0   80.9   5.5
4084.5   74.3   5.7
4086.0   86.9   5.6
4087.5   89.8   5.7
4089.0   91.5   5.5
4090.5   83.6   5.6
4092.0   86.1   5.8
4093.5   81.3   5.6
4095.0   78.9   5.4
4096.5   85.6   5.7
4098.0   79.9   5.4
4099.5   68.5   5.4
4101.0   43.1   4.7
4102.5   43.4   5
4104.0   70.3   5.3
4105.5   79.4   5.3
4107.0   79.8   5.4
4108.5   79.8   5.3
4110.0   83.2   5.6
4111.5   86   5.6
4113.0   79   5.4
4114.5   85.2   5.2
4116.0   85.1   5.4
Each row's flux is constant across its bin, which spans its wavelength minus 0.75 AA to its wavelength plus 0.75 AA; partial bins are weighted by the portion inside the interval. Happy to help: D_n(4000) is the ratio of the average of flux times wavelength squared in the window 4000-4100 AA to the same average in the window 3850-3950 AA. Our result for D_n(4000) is 1.40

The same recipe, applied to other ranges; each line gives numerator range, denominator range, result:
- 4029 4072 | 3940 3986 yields 1.39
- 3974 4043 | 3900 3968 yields 1.42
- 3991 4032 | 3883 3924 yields 1.30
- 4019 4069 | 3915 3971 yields 1.60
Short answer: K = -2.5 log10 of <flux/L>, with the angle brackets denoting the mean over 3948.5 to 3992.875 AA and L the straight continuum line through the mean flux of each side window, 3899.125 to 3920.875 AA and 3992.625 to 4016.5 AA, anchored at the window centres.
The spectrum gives 0.224 mag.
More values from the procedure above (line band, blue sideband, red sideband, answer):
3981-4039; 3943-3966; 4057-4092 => -0.13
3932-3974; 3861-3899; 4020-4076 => 0.39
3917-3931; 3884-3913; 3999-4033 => 0.15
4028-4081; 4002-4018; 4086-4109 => -0.02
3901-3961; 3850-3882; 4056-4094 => 0.21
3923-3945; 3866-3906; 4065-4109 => 0.48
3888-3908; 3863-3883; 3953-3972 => 0.07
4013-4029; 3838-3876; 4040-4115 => -0.12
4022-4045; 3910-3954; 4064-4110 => -0.19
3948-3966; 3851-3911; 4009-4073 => 0.16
